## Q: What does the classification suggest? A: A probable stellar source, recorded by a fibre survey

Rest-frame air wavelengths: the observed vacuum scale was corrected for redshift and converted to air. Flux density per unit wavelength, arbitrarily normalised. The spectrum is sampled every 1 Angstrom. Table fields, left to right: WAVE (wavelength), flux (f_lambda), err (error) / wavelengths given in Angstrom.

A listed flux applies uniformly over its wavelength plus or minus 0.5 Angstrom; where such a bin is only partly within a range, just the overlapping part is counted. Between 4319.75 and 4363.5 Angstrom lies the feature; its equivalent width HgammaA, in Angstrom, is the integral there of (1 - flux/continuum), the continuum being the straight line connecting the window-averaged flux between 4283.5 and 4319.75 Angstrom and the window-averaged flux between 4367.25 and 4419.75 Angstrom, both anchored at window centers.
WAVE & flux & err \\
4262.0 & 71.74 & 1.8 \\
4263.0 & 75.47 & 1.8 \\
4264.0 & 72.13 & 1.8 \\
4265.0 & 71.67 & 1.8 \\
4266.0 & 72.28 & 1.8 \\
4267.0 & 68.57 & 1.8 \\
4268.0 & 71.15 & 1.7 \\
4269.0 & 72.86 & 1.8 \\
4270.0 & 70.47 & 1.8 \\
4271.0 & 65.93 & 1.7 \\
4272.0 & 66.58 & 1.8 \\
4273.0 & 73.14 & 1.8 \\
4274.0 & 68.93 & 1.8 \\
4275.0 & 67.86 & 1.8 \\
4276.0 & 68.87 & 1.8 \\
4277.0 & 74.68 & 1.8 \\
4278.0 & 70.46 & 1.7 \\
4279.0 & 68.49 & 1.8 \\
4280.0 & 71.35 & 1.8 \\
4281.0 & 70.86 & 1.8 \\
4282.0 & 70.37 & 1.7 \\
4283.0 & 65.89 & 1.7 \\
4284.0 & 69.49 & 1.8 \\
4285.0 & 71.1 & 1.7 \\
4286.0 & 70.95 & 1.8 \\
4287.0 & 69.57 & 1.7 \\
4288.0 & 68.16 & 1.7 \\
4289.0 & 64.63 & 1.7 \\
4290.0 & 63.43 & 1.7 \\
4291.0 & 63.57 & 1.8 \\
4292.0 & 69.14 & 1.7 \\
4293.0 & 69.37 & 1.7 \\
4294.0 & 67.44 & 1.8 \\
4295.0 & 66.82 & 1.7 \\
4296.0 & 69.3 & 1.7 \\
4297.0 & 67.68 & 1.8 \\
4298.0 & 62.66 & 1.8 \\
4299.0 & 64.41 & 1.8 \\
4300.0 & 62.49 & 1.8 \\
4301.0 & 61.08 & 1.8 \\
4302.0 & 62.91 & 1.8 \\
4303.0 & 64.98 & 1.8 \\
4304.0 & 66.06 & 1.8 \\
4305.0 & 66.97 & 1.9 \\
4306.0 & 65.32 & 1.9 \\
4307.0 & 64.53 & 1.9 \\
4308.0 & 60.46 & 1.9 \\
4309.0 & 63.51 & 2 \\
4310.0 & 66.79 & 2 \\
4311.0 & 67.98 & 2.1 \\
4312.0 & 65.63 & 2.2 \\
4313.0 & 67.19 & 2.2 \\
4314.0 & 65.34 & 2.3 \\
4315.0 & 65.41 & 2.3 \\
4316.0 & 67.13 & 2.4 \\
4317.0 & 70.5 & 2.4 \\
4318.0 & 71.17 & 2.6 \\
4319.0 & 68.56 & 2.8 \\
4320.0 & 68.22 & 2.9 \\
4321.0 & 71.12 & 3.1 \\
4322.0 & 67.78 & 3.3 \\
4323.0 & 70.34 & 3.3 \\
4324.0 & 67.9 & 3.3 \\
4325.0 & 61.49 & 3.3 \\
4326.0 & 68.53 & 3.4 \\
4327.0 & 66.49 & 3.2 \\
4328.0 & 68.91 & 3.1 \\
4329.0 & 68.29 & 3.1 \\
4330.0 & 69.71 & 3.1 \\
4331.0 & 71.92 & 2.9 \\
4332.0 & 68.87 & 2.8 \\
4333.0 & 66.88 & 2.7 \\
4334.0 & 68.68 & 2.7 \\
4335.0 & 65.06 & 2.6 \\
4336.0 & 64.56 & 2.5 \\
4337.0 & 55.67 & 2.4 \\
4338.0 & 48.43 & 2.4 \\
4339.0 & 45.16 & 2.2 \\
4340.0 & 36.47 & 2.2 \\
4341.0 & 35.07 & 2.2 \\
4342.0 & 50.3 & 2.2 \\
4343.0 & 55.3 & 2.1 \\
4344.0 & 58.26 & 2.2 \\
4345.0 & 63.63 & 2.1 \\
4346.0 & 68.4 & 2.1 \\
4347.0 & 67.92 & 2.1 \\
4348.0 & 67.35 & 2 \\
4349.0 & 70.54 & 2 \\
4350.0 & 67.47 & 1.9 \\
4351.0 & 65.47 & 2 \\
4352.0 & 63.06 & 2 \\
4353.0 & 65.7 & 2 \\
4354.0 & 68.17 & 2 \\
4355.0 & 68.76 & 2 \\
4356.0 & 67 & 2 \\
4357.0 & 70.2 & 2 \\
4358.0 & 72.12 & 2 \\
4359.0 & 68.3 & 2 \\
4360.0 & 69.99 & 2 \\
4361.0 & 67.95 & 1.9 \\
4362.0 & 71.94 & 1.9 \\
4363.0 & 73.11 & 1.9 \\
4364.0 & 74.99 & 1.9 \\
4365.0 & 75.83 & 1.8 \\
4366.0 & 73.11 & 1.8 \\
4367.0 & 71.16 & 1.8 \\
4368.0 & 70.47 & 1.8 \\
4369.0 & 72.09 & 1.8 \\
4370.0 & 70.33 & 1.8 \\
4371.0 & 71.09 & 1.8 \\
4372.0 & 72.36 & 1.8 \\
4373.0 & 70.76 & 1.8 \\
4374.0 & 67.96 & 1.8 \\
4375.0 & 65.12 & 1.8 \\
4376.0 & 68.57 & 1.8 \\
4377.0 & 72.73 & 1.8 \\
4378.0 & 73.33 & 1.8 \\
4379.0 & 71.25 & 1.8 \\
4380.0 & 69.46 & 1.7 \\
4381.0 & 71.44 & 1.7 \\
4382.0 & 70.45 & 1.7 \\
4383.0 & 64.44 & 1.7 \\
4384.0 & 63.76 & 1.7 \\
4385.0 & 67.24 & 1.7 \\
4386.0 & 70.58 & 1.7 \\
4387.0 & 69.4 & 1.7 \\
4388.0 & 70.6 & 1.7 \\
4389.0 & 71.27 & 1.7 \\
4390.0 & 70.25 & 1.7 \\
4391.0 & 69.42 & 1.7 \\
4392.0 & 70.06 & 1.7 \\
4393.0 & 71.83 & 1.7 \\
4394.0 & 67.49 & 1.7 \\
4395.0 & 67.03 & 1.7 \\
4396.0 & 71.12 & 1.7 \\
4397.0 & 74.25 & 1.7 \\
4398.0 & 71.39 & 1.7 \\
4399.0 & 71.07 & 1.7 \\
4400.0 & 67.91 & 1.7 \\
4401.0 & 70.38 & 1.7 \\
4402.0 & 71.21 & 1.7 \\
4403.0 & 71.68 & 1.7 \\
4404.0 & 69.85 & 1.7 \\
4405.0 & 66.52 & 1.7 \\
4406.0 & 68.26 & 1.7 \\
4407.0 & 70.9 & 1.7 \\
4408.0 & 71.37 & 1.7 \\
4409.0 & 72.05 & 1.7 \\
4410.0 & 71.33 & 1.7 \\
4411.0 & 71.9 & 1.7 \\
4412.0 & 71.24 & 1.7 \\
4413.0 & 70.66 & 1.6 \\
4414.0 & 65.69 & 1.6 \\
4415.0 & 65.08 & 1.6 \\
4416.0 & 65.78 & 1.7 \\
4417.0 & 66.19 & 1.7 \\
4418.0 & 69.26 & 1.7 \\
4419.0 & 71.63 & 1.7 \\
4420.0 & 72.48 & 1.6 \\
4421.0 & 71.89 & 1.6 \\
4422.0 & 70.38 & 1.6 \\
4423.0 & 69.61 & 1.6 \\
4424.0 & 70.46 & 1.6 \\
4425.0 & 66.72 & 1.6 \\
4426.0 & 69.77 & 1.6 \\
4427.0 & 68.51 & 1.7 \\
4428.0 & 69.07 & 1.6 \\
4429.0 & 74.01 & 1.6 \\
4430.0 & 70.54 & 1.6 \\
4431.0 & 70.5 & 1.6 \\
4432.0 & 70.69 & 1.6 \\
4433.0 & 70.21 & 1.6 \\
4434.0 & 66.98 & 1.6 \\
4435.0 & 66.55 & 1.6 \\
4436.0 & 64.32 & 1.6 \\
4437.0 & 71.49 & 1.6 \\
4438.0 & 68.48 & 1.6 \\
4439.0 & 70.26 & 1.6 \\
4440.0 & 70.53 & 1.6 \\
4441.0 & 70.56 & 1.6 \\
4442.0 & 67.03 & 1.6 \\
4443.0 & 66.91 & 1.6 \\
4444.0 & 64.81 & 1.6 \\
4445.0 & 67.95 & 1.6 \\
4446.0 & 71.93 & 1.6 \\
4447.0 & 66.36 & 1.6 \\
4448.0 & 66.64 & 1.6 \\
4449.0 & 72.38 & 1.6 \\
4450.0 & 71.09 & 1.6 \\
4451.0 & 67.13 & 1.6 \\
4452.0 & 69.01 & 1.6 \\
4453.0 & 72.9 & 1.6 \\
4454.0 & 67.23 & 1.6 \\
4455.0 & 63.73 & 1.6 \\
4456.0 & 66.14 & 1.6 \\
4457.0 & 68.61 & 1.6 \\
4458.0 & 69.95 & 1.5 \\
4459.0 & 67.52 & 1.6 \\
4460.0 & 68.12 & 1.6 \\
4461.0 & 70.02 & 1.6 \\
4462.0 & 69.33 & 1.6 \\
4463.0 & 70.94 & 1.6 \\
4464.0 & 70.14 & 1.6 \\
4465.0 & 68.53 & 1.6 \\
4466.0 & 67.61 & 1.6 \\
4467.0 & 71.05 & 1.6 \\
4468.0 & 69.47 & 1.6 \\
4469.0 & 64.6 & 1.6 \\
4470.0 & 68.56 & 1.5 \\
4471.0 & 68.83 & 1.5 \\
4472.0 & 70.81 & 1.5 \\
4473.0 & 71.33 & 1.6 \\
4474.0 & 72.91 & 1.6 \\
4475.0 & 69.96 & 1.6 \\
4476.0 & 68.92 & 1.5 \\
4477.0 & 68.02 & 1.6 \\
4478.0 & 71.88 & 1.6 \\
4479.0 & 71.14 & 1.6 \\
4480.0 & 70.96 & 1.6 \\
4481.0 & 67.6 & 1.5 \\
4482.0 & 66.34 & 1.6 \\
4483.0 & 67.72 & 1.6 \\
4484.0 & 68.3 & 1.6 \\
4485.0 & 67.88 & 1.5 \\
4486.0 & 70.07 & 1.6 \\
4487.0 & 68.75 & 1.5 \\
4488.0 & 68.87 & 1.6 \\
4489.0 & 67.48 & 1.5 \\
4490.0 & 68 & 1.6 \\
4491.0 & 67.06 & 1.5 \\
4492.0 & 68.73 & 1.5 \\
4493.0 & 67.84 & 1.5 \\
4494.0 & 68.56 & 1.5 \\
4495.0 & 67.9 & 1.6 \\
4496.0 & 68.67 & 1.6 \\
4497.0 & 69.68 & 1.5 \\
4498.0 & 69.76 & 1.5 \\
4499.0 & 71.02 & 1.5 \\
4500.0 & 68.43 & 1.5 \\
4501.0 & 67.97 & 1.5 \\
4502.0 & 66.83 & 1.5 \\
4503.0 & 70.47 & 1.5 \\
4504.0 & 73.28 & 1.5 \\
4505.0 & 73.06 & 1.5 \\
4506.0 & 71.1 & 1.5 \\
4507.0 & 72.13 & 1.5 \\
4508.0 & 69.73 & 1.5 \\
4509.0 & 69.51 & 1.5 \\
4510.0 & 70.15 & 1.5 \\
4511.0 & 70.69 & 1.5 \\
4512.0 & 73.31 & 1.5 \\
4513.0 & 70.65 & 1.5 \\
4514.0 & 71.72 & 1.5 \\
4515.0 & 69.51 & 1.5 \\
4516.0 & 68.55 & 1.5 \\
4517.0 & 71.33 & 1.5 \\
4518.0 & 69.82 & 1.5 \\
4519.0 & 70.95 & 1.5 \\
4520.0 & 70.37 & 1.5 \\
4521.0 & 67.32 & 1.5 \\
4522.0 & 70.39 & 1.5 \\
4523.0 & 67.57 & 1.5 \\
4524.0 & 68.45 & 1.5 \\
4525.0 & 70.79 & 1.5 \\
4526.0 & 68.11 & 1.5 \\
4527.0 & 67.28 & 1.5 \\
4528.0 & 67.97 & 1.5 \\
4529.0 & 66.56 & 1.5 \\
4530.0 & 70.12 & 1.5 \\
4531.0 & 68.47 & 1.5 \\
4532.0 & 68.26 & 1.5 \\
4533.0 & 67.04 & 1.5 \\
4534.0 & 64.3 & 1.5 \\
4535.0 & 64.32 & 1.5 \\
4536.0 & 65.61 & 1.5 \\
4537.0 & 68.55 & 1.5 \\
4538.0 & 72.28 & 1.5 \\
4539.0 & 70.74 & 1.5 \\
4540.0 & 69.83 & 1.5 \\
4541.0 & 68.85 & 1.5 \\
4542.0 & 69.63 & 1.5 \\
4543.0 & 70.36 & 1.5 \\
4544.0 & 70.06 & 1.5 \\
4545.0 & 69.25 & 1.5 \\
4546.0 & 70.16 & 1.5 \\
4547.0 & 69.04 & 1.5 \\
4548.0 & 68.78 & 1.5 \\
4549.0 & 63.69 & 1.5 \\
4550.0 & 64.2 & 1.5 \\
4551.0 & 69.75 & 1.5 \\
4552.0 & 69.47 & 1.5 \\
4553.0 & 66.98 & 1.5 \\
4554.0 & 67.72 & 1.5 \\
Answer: 2.2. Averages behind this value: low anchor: 66.4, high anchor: 69.8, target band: 64.4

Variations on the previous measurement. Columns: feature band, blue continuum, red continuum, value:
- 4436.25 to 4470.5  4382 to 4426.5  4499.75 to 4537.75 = 0.4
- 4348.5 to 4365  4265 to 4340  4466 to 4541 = -0.4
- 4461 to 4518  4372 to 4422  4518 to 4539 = -0.7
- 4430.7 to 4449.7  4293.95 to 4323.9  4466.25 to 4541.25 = -0.1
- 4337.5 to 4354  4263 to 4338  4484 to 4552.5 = 2.3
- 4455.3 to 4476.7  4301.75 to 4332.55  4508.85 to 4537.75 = -0.2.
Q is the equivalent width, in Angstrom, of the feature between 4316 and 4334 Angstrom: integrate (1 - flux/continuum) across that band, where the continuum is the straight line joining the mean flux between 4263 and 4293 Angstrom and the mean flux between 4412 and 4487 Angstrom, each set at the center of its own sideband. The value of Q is 0.2 Angstrom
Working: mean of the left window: 69.5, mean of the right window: 69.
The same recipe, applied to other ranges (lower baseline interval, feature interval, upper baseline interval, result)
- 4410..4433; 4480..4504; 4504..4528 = 0.5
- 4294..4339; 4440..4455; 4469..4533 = -0.1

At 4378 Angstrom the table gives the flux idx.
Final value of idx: 73.33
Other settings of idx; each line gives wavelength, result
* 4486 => 70.07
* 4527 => 67.28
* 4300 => 62.49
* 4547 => 69.04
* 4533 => 67.04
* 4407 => 70.9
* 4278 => 70.46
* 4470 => 68.56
